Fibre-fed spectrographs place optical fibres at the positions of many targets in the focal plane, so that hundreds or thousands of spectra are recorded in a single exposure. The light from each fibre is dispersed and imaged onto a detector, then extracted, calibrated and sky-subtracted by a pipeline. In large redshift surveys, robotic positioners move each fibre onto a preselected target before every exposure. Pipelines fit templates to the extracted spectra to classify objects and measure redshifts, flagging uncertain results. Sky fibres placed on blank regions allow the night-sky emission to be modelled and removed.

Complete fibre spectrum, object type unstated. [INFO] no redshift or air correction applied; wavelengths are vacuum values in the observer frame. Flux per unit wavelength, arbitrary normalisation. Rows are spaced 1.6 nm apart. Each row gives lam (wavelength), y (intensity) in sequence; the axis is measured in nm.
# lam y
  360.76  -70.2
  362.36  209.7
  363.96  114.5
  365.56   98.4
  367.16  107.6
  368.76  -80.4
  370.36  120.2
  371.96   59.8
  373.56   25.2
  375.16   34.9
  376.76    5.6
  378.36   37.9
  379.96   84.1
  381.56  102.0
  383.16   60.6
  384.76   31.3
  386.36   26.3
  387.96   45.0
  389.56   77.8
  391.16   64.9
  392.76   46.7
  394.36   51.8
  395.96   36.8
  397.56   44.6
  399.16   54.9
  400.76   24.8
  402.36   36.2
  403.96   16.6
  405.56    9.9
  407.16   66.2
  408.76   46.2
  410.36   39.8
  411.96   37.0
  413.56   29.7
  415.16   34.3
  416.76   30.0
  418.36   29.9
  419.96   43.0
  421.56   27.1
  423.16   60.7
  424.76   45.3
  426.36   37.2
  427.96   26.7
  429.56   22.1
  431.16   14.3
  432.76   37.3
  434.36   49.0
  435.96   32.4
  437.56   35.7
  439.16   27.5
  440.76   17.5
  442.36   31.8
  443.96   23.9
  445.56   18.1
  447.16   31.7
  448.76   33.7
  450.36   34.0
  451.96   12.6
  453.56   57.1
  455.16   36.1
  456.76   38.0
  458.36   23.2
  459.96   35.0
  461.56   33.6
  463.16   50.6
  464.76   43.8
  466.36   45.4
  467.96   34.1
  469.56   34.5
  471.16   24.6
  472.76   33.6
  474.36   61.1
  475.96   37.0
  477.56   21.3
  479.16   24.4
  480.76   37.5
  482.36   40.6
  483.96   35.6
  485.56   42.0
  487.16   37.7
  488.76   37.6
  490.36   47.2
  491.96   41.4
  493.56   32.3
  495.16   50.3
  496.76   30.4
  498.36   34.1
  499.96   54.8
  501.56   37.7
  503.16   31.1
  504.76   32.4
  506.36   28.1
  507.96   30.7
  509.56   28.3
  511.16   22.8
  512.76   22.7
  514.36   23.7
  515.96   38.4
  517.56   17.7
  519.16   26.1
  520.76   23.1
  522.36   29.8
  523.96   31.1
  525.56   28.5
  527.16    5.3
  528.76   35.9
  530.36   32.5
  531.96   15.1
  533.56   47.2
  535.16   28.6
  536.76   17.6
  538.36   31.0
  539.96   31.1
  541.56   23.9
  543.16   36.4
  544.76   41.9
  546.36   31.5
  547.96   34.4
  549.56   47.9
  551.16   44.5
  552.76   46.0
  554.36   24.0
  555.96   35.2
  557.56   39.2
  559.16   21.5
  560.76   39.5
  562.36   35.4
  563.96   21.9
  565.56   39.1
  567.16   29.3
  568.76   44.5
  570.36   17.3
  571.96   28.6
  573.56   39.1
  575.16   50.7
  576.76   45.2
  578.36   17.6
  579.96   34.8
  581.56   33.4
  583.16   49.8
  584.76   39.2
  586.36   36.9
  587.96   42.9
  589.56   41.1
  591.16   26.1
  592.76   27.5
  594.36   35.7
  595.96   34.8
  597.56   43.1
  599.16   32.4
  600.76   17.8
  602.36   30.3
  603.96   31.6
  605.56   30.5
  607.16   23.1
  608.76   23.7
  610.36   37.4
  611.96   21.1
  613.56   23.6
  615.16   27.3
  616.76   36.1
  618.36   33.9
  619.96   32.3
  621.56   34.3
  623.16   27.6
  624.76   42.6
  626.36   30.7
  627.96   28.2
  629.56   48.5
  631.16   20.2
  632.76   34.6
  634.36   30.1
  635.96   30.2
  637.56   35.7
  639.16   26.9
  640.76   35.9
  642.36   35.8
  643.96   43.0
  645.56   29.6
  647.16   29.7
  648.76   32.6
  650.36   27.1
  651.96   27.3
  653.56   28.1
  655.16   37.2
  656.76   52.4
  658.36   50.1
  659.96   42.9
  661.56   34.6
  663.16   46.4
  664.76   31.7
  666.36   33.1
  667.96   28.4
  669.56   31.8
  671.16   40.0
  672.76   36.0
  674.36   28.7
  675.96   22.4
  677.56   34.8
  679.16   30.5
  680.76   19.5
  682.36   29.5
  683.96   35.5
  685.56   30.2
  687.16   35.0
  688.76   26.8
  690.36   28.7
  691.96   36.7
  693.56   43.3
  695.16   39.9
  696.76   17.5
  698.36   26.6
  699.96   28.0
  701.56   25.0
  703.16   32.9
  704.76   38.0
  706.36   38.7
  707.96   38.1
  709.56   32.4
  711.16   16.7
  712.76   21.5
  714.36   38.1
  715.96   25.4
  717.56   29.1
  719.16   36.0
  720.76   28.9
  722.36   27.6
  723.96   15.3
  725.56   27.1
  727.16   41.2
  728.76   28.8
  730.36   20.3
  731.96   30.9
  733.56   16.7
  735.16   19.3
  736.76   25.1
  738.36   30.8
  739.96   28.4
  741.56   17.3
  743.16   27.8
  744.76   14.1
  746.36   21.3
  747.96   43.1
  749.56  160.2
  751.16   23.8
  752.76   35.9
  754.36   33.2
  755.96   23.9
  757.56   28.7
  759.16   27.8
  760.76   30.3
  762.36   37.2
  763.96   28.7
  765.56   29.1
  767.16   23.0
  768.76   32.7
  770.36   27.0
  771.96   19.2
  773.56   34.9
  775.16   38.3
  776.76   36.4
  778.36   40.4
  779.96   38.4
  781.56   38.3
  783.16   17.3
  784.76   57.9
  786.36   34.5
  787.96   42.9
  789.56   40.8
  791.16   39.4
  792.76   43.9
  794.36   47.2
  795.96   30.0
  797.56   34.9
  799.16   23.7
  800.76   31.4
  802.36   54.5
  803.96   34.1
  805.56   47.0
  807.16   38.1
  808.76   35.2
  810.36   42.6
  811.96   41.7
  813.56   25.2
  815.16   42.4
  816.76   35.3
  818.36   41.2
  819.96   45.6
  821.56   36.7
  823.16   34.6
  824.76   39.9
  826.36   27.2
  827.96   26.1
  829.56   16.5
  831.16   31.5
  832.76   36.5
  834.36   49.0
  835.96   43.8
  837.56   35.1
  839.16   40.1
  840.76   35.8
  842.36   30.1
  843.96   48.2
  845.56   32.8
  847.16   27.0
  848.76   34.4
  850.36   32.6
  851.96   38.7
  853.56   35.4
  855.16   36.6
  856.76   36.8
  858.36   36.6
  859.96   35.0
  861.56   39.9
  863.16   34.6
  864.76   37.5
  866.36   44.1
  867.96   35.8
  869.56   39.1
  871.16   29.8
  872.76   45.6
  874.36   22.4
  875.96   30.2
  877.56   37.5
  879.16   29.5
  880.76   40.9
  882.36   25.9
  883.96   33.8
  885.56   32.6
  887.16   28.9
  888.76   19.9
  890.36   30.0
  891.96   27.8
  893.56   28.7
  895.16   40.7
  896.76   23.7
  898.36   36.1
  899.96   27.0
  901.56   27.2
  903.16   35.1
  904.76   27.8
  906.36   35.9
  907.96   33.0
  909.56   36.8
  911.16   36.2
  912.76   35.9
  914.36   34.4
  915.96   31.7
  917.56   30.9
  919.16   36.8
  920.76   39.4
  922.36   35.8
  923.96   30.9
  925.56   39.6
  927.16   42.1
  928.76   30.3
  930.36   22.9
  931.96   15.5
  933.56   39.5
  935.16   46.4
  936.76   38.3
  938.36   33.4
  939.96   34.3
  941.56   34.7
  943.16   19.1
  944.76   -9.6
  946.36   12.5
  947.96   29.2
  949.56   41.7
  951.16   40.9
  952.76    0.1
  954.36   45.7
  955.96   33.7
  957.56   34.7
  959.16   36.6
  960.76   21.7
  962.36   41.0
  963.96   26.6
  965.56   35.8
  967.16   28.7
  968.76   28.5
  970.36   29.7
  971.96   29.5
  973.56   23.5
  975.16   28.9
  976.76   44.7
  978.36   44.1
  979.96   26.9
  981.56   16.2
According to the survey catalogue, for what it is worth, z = 1.010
